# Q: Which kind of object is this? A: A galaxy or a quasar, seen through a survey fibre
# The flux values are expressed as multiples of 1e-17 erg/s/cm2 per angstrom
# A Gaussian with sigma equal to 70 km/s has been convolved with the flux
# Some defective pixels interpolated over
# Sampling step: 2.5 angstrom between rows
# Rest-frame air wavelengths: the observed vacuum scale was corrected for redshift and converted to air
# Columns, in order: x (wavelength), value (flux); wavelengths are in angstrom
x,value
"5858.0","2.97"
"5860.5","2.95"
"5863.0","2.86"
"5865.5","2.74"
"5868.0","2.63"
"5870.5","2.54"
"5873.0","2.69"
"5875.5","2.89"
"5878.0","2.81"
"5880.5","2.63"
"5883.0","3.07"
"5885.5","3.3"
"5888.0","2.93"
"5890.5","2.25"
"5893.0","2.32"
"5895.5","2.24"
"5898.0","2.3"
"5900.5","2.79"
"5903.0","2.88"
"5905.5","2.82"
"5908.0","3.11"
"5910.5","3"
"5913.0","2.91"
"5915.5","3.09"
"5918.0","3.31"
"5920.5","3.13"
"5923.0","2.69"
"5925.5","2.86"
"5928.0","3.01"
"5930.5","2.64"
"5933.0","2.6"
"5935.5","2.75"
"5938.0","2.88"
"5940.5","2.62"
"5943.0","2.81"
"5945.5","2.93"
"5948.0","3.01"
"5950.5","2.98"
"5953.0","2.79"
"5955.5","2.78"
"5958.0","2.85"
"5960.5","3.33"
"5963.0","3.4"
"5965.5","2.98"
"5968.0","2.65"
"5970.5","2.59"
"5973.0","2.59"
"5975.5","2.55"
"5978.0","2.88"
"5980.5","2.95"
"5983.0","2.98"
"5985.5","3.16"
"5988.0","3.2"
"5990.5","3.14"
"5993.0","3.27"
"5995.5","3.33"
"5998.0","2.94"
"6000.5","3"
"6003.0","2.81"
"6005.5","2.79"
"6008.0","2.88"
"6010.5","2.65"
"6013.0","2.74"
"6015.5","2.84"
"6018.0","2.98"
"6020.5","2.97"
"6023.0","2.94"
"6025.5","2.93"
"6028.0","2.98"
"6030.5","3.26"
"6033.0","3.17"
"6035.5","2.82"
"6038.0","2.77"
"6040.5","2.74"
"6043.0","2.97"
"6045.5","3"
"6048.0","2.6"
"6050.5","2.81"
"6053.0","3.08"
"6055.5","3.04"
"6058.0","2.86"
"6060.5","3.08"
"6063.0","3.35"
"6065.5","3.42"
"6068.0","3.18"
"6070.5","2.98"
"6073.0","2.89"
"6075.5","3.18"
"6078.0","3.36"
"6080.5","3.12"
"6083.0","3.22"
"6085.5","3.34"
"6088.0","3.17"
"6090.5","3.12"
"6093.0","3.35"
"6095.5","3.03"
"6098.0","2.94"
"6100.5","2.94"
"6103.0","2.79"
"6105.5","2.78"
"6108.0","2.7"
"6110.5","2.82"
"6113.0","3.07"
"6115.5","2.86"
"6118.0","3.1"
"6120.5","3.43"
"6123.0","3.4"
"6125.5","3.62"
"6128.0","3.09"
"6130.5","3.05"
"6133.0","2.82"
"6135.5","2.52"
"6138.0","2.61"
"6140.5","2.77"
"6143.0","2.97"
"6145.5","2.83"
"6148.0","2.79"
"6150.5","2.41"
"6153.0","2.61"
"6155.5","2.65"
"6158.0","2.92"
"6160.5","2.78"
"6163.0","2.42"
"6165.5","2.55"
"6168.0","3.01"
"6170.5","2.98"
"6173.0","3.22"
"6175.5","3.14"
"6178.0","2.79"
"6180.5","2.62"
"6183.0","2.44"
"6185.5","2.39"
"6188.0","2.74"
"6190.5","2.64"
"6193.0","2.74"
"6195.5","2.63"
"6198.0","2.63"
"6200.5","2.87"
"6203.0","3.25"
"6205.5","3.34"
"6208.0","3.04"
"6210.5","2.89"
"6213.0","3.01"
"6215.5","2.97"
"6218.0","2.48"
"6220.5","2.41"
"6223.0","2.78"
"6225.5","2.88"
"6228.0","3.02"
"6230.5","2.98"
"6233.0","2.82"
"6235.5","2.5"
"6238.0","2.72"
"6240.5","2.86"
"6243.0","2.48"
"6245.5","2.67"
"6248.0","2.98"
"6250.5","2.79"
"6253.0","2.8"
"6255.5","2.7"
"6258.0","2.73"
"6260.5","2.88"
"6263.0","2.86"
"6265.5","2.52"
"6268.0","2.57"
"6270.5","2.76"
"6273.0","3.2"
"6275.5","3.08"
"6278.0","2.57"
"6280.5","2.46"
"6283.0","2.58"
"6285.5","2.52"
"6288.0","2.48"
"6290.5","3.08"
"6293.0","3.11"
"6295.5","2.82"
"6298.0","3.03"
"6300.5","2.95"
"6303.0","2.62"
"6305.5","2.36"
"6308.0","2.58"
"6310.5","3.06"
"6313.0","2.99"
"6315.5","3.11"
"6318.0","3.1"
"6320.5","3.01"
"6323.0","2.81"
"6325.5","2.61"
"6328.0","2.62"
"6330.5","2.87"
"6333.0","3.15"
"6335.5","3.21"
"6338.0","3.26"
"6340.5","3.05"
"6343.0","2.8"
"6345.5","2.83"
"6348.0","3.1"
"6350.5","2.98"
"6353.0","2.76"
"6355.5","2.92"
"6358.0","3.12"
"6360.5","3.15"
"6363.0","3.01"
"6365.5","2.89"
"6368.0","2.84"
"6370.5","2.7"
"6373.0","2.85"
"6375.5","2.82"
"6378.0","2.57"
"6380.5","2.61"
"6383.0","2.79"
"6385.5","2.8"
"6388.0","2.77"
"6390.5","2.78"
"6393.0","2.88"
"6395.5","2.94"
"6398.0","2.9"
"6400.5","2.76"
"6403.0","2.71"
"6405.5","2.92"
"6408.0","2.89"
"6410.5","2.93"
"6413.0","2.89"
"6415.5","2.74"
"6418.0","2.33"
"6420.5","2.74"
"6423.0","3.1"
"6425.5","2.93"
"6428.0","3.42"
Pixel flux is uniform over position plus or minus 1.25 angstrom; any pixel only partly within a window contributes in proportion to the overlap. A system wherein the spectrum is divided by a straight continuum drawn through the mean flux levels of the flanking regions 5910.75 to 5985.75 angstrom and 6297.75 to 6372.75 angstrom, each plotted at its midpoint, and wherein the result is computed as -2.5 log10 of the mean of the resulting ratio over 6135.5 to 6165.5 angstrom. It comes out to 0.08 mag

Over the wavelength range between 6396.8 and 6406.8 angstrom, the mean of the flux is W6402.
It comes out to 2.82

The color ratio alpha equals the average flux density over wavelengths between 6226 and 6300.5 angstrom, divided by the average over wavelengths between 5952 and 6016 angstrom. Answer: 1.0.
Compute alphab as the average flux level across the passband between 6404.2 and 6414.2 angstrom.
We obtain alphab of 2.91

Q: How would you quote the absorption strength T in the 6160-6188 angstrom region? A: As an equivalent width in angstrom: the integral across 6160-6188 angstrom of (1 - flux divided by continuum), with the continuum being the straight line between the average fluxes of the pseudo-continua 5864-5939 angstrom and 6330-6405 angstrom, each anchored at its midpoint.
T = 0.9 angstrom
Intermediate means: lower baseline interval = 2.79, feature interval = 2.76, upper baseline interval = 2.89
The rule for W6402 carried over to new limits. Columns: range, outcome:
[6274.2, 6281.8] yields 2.71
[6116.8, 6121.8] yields 3.27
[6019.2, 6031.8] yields 3.02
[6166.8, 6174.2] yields 3.07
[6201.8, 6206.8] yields 3.29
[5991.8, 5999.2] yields 3.18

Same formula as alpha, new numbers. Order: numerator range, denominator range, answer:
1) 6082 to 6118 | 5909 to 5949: 1.04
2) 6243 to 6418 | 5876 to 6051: 0.98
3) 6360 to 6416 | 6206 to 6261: 1.01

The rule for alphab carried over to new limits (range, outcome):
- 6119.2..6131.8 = 3.32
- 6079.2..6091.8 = 3.2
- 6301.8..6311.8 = 2.66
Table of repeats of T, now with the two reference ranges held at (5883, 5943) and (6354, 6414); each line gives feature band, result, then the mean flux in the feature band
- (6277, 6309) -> 1.5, 2.71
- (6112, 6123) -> -1.3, 3.15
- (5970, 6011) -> -1.8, 2.94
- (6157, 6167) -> 0.6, 2.67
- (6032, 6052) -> -0.3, 2.86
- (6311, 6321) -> -0.7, 3.06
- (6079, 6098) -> -2.4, 3.18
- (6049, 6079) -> -2.9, 3.1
